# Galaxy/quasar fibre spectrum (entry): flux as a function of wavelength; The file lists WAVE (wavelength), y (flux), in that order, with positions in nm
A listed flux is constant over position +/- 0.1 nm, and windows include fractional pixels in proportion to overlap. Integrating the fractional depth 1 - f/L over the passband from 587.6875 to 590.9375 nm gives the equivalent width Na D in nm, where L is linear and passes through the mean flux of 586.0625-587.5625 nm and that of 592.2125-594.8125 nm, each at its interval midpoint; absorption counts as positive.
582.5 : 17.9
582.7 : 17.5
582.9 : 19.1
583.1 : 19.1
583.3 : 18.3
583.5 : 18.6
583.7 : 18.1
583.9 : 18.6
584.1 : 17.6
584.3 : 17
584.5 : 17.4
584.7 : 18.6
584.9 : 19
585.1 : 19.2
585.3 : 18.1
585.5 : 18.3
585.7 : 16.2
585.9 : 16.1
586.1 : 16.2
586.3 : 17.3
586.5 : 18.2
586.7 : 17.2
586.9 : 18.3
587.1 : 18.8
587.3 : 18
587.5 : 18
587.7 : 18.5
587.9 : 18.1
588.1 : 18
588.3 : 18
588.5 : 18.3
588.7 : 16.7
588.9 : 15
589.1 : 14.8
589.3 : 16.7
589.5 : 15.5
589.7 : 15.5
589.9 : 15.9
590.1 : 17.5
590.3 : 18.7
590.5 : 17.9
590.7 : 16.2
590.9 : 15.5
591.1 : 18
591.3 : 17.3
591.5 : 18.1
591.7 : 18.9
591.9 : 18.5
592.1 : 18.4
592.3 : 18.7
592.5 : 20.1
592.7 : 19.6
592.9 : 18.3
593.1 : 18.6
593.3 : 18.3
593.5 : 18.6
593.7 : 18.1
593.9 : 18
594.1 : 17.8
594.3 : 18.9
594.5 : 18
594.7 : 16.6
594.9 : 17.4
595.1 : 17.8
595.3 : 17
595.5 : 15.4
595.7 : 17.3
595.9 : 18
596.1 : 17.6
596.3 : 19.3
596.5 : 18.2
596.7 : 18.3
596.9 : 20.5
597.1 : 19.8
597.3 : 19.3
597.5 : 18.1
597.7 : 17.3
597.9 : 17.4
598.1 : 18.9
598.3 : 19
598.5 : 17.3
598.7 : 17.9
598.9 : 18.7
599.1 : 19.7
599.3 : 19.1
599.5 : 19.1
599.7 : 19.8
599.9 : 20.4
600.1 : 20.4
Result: 0.21 nm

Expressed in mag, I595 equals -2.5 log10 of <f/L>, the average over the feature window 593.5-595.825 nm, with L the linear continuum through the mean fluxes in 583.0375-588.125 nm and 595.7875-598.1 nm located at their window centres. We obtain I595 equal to 0.05 mag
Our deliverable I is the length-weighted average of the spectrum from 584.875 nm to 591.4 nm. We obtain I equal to 17.3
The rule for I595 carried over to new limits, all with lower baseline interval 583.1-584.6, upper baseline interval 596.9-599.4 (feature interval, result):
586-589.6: 0.05 mag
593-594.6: 0.01 mag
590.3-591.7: 0.06 mag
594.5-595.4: 0.07 mag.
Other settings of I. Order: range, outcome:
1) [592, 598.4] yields 18.3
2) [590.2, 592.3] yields 17.8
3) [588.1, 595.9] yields 17.5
